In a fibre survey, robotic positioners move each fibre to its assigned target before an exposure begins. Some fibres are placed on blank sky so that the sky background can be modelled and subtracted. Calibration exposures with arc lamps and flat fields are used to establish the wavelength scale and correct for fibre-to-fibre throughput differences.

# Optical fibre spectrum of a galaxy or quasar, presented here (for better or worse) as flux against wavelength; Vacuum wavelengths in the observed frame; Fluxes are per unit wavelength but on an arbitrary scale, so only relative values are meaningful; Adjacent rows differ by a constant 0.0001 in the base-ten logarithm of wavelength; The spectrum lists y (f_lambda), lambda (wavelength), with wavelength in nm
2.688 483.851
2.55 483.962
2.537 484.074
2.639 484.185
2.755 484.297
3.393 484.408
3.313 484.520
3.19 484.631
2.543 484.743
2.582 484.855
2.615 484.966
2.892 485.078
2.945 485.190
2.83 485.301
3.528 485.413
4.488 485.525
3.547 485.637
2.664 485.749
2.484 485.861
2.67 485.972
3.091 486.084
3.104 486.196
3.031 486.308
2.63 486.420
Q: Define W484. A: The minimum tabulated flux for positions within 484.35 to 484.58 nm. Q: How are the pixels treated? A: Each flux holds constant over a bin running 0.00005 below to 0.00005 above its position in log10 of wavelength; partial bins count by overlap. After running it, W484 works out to 3.313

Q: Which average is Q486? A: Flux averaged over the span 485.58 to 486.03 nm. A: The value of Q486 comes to 2.85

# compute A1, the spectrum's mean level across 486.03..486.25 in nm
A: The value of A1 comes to 3.1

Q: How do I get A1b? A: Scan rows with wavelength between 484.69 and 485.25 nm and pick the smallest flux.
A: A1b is 2.543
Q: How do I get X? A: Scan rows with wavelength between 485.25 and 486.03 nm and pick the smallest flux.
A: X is 2.484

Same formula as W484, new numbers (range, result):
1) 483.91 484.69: 2.537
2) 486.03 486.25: 3.091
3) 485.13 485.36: 2.83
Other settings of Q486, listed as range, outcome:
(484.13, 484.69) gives 3.05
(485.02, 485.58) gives 3.33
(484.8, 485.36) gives 2.78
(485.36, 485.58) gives 4.01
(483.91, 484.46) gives 2.77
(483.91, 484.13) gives 2.54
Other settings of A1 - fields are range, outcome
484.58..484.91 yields 2.76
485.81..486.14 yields 2.76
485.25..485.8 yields 3.42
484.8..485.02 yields 2.61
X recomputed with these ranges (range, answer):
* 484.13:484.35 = 2.639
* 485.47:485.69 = 3.547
